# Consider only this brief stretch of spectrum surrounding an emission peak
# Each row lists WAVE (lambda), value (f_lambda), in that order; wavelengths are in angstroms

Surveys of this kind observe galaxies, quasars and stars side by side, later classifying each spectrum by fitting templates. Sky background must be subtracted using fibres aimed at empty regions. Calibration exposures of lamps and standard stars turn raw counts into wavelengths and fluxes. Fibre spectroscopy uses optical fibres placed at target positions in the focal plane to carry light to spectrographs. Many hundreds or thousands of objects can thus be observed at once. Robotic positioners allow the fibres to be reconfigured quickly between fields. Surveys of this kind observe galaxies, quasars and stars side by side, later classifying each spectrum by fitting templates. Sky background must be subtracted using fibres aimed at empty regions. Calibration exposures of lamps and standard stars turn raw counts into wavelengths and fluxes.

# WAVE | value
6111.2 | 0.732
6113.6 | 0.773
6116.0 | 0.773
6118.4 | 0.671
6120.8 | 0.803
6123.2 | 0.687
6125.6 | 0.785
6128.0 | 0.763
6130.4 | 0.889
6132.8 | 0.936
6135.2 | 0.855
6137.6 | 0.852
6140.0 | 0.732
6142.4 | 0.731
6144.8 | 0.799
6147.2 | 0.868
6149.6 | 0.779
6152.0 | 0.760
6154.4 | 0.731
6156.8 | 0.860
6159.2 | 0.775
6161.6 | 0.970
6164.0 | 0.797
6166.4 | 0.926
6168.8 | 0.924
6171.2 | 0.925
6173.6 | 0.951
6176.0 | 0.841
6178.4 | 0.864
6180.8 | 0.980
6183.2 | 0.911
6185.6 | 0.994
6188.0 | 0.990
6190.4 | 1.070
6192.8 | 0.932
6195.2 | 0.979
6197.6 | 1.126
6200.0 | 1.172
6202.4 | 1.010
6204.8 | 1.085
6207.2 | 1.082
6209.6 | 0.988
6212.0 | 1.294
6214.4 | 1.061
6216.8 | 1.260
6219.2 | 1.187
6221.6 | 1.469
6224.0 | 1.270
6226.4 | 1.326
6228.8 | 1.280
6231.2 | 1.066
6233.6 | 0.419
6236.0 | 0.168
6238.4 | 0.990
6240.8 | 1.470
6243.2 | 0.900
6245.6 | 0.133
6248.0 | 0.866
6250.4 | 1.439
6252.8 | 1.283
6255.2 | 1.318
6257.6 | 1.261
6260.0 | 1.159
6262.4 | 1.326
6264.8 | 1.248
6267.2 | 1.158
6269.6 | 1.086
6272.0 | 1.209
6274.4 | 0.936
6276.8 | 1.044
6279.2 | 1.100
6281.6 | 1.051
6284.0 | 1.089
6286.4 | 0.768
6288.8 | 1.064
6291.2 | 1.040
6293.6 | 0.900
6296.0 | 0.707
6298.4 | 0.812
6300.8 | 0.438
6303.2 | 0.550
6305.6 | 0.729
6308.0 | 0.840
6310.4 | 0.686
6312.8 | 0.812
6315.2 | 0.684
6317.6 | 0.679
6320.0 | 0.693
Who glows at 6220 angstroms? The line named C IV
